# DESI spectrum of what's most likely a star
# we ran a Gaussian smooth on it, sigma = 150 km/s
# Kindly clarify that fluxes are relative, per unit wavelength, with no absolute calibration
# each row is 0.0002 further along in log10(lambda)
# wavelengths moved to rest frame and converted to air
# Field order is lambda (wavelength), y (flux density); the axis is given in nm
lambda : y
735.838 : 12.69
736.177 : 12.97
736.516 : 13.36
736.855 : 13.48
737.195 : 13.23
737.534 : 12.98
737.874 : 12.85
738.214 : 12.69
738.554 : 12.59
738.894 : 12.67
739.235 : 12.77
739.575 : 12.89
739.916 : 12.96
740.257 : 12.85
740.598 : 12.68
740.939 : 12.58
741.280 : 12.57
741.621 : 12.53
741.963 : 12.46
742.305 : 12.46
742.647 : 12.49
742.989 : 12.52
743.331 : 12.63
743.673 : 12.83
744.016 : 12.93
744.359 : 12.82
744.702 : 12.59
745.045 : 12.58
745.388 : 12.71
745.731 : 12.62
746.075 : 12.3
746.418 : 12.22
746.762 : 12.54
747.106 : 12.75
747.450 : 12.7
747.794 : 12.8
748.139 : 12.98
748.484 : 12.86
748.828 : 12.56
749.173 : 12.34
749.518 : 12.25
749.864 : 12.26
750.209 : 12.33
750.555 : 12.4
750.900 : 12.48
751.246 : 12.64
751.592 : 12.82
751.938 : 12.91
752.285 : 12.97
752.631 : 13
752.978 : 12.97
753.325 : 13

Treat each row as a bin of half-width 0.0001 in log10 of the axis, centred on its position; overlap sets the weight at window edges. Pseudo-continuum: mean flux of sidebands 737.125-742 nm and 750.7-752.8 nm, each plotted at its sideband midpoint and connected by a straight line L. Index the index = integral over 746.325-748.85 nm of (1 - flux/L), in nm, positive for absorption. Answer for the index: 0.02 nm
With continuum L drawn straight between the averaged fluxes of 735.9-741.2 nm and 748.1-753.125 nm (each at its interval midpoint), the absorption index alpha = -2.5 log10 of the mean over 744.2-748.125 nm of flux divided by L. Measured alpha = 0.01 mag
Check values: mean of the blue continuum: 12.9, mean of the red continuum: 12.6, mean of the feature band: 12.6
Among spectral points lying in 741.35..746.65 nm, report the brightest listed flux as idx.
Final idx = 12.93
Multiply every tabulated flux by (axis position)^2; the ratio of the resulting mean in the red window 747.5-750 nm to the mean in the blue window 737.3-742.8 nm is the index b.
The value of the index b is 1.0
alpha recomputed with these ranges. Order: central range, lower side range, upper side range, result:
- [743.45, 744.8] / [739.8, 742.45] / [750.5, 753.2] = -0.01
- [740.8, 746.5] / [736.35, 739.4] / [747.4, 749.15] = 0.02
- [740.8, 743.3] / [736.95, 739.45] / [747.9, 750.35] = 0.02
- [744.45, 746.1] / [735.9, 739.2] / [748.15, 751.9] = 0.01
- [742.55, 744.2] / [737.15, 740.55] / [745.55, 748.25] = 0.00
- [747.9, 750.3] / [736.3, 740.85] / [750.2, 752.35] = 0.02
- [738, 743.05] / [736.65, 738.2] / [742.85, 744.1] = 0.02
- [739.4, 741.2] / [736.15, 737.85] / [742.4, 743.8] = 0.01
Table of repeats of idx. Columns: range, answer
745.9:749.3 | 12.98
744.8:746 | 12.71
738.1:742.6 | 12.96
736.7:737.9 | 13.48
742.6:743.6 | 12.63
